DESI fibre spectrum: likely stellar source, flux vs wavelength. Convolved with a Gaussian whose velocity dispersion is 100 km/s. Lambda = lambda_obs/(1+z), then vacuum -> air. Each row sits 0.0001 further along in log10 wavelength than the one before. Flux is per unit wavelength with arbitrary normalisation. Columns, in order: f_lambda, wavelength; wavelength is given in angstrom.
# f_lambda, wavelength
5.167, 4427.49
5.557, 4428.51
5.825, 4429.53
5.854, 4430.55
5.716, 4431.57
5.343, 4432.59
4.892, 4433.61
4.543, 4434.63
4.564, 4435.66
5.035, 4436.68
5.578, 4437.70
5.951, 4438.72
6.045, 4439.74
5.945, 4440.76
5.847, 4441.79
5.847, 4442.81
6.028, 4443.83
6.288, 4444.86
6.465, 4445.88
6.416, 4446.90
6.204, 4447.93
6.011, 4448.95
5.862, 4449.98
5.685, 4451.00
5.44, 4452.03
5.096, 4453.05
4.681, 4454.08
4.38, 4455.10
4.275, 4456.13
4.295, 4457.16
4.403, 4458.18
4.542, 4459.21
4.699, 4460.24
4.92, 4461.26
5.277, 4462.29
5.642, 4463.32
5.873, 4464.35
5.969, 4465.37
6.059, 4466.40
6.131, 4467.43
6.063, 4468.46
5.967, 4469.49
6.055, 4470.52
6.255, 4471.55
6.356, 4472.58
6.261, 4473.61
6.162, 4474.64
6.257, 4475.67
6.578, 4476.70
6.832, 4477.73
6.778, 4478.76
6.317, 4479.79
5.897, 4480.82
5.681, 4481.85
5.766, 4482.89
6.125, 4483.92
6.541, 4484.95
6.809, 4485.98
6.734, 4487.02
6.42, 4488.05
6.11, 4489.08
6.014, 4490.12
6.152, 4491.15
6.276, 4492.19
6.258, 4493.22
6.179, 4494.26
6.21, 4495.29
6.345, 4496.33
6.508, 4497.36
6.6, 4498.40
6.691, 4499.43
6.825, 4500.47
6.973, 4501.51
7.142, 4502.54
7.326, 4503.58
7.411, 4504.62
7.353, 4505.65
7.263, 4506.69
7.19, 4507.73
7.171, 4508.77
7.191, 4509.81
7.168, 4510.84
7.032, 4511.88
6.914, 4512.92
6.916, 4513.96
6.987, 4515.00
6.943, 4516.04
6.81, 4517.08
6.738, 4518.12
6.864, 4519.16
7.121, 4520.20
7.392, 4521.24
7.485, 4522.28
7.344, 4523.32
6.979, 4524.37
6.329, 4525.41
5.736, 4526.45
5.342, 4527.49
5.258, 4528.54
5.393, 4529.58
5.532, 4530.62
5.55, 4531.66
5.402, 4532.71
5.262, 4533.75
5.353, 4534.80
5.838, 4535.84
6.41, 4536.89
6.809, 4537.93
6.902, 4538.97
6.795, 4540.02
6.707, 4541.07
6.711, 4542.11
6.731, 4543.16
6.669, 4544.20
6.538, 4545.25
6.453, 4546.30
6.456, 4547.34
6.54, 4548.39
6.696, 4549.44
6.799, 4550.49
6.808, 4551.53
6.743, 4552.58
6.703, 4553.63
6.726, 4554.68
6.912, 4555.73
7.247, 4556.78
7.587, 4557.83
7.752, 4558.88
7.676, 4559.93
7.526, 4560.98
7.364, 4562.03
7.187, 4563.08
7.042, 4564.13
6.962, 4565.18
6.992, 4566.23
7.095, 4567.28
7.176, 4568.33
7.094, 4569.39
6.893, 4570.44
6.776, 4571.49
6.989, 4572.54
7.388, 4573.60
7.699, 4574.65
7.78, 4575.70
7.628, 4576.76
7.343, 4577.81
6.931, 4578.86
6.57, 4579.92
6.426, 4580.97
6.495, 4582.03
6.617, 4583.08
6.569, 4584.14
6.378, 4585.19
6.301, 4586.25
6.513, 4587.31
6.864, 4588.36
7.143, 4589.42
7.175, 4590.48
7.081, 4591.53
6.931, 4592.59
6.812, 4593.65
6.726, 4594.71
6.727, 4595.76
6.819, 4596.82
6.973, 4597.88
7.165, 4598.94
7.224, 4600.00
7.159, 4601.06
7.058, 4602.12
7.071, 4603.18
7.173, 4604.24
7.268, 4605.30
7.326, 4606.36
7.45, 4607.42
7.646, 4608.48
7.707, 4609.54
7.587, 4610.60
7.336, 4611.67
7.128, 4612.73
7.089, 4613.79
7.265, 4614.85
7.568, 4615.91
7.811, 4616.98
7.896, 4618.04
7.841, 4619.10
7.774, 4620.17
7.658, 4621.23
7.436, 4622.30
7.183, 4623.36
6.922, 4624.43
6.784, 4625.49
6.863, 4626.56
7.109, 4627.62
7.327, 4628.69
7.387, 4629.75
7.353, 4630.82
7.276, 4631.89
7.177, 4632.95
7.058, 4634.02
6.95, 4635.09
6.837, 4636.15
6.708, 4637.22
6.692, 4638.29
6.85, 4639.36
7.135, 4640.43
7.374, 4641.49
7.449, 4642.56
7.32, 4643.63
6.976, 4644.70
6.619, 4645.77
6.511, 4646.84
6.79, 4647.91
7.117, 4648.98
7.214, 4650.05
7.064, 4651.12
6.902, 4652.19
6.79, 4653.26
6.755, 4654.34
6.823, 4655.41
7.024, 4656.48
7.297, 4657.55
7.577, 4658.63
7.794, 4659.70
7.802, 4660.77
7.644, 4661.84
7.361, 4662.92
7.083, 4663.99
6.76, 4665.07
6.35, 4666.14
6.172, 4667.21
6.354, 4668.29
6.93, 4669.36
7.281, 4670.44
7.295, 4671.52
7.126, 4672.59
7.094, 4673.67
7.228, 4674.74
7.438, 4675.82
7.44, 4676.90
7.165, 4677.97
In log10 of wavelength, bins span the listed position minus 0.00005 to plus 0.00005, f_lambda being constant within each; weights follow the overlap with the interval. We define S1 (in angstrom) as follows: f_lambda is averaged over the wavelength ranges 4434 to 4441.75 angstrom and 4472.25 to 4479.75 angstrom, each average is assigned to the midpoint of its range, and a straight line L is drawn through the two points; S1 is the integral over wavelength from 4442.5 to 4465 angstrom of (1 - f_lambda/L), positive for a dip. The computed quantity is 1.7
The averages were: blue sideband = 5.4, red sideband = 6.46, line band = 5.38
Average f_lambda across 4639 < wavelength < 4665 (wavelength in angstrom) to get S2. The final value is 7.13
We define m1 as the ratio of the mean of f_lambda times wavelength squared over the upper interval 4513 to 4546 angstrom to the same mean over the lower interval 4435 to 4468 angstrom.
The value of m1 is 1.2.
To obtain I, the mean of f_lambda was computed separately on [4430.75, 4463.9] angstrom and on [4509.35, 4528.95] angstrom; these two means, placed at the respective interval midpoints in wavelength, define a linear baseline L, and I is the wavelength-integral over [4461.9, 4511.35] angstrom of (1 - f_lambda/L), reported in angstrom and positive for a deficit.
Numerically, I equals -2.4 angstrom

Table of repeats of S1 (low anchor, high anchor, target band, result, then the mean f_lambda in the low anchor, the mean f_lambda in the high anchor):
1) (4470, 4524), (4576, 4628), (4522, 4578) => 1.5 angstrom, 6.67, 7.12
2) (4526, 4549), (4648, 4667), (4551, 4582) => -3.8 angstrom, 6.11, 7.12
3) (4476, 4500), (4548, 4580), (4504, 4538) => 0.6 angstrom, 6.34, 7.13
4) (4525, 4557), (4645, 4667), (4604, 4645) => -2.6 angstrom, 6.29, 7.05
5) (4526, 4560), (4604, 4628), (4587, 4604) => 0.3 angstrom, 6.41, 7.39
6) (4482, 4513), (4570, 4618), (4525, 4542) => 2.2 angstrom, 6.67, 7.09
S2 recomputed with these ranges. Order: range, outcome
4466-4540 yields 6.47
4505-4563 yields 6.7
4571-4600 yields 6.92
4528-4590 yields 6.72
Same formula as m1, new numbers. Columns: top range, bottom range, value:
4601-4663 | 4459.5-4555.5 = 1.19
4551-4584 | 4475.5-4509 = 1.12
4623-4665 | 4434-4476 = 1.38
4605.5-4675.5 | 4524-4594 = 1.11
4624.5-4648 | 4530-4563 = 1.10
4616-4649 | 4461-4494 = 1.25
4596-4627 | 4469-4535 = 1.18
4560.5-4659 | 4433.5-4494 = 1.31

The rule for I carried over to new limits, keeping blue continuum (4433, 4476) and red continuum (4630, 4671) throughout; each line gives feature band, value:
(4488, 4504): -1.7 angstrom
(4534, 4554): -1.0 angstrom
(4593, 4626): -2.7 angstrom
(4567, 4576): -1.1 angstrom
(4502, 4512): -2.1 angstrom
